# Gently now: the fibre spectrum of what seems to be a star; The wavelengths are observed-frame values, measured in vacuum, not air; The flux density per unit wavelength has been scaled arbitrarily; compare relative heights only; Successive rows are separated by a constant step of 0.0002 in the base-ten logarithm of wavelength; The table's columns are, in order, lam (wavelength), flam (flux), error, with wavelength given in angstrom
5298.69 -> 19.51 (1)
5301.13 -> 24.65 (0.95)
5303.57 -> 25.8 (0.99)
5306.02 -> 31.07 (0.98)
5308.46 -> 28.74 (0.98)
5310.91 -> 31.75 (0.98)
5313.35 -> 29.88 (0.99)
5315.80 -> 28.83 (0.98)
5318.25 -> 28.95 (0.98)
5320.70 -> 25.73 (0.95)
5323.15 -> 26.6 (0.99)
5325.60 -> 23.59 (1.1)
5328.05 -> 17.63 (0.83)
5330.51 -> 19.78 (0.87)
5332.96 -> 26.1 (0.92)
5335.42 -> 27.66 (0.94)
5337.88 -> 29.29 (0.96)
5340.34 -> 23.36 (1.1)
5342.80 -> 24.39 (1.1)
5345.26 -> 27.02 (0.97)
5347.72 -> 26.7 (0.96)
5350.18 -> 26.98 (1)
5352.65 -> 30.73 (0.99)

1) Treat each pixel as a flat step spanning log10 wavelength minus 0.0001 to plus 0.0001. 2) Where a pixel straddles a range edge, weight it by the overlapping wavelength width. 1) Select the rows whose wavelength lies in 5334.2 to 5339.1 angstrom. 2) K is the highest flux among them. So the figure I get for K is 29.29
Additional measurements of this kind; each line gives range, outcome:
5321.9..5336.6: 27.66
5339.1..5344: 24.39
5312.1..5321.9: 29.88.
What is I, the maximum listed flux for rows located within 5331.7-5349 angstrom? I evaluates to 29.29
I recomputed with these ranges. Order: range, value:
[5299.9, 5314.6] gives 31.75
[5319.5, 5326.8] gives 26.6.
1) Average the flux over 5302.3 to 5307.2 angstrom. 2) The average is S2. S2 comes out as 28.3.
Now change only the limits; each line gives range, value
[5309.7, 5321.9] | 29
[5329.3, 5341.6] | 25.2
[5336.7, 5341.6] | 26.3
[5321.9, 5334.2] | 22.8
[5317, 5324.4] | 27.1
